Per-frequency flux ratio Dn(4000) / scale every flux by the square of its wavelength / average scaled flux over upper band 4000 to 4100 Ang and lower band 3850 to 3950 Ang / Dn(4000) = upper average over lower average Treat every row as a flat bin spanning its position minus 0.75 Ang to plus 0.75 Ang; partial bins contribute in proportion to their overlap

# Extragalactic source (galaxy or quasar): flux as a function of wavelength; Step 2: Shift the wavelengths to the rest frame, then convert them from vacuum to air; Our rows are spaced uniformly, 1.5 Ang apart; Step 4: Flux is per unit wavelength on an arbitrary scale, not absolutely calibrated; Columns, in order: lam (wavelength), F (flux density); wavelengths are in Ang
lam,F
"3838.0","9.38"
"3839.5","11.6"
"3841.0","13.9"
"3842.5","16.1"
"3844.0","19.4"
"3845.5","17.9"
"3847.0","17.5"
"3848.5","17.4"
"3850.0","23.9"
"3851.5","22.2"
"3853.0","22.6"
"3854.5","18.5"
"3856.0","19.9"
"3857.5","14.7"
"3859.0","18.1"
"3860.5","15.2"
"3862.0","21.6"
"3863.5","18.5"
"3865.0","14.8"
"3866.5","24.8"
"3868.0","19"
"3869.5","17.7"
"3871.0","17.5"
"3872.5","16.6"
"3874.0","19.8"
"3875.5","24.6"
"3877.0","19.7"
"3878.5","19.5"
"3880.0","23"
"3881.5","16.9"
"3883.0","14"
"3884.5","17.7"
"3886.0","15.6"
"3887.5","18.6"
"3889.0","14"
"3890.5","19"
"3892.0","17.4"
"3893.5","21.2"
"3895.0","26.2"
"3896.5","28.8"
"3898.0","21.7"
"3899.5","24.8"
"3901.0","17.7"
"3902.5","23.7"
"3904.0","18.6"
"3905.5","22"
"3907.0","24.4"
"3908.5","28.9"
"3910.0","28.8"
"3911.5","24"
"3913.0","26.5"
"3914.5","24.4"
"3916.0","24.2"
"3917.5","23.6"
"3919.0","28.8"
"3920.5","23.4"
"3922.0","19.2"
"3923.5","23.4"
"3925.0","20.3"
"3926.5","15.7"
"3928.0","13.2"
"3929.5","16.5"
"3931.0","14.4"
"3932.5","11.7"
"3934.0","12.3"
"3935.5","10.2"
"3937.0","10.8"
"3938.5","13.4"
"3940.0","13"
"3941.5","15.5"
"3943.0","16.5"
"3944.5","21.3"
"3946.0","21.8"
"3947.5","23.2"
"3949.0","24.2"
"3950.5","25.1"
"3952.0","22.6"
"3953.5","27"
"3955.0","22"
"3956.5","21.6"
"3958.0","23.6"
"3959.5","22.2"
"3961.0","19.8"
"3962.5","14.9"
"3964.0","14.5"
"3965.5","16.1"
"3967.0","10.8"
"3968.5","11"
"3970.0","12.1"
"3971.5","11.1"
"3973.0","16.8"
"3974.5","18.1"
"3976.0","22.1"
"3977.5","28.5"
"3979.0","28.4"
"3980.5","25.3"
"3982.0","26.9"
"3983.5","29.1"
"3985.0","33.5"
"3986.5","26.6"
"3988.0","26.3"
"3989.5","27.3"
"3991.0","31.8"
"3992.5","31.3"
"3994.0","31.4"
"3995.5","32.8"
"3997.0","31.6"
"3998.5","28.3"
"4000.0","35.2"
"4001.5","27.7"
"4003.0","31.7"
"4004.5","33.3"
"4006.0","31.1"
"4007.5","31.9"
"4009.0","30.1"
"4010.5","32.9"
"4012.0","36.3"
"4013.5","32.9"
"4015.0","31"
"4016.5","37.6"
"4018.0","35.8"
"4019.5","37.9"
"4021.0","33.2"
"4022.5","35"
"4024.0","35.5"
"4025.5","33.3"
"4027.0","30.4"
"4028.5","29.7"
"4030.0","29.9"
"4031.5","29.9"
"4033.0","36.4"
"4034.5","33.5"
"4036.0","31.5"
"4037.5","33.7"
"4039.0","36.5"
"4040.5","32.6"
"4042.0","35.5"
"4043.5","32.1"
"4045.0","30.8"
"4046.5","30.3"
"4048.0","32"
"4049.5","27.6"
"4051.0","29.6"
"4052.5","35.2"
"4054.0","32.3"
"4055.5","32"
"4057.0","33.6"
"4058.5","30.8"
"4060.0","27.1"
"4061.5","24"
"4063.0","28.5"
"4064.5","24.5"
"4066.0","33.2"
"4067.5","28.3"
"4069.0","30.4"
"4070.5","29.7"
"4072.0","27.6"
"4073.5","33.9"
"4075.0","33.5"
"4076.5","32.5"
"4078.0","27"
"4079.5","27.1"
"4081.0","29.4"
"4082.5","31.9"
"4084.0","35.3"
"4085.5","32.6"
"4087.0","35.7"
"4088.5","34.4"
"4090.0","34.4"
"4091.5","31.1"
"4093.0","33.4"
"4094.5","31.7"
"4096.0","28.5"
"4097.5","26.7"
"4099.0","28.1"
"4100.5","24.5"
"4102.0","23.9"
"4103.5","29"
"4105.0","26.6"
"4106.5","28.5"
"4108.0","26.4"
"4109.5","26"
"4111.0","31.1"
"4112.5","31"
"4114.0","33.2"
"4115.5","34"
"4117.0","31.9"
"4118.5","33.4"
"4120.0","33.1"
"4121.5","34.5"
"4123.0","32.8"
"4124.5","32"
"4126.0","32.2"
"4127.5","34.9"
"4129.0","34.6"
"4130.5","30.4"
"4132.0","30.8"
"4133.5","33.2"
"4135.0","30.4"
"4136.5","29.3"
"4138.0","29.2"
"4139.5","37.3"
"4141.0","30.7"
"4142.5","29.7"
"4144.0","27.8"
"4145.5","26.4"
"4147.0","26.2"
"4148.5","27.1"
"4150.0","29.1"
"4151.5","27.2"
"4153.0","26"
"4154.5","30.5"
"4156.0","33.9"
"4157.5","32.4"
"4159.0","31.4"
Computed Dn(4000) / 1.73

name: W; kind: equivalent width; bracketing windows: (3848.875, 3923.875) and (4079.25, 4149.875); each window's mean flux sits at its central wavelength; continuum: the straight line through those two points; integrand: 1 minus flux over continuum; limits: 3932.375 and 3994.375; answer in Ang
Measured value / 9.2 Ang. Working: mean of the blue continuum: 21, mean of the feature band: 20.8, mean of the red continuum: 30.7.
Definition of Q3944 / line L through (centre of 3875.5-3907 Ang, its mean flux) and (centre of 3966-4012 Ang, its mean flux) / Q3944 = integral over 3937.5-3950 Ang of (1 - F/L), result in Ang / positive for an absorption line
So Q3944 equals 2.7 Ang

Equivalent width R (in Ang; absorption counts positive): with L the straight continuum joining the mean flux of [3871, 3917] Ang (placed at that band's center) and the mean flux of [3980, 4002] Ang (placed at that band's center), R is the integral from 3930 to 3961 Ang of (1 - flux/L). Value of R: 8.8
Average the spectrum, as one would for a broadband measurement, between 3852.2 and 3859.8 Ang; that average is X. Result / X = 18.8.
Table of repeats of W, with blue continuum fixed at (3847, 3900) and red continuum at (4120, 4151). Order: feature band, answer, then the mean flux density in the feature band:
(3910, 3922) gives -1.96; 24.9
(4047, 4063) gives -1.69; 30.3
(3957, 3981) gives 5.36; 18.4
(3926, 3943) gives 6.70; 13.4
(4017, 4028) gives -3.55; 34.4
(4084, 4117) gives -0.89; 30.2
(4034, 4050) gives -3.31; 32.4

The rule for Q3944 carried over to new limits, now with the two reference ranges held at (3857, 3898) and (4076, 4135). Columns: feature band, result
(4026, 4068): -4.93 Ang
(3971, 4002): -3.03 Ang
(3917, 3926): -0.63 Ang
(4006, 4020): -4.09 Ang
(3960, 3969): 3.35 Ang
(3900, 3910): -1.21 Ang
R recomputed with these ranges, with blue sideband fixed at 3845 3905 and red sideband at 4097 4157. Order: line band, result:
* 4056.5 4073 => -0.8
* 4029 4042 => -3.4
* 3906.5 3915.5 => -2.2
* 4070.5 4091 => -2.7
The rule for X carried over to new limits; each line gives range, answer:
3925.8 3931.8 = 14.9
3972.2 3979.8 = 22.7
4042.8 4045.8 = 31.4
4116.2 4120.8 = 32.8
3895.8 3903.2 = 23.3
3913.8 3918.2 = 24.1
